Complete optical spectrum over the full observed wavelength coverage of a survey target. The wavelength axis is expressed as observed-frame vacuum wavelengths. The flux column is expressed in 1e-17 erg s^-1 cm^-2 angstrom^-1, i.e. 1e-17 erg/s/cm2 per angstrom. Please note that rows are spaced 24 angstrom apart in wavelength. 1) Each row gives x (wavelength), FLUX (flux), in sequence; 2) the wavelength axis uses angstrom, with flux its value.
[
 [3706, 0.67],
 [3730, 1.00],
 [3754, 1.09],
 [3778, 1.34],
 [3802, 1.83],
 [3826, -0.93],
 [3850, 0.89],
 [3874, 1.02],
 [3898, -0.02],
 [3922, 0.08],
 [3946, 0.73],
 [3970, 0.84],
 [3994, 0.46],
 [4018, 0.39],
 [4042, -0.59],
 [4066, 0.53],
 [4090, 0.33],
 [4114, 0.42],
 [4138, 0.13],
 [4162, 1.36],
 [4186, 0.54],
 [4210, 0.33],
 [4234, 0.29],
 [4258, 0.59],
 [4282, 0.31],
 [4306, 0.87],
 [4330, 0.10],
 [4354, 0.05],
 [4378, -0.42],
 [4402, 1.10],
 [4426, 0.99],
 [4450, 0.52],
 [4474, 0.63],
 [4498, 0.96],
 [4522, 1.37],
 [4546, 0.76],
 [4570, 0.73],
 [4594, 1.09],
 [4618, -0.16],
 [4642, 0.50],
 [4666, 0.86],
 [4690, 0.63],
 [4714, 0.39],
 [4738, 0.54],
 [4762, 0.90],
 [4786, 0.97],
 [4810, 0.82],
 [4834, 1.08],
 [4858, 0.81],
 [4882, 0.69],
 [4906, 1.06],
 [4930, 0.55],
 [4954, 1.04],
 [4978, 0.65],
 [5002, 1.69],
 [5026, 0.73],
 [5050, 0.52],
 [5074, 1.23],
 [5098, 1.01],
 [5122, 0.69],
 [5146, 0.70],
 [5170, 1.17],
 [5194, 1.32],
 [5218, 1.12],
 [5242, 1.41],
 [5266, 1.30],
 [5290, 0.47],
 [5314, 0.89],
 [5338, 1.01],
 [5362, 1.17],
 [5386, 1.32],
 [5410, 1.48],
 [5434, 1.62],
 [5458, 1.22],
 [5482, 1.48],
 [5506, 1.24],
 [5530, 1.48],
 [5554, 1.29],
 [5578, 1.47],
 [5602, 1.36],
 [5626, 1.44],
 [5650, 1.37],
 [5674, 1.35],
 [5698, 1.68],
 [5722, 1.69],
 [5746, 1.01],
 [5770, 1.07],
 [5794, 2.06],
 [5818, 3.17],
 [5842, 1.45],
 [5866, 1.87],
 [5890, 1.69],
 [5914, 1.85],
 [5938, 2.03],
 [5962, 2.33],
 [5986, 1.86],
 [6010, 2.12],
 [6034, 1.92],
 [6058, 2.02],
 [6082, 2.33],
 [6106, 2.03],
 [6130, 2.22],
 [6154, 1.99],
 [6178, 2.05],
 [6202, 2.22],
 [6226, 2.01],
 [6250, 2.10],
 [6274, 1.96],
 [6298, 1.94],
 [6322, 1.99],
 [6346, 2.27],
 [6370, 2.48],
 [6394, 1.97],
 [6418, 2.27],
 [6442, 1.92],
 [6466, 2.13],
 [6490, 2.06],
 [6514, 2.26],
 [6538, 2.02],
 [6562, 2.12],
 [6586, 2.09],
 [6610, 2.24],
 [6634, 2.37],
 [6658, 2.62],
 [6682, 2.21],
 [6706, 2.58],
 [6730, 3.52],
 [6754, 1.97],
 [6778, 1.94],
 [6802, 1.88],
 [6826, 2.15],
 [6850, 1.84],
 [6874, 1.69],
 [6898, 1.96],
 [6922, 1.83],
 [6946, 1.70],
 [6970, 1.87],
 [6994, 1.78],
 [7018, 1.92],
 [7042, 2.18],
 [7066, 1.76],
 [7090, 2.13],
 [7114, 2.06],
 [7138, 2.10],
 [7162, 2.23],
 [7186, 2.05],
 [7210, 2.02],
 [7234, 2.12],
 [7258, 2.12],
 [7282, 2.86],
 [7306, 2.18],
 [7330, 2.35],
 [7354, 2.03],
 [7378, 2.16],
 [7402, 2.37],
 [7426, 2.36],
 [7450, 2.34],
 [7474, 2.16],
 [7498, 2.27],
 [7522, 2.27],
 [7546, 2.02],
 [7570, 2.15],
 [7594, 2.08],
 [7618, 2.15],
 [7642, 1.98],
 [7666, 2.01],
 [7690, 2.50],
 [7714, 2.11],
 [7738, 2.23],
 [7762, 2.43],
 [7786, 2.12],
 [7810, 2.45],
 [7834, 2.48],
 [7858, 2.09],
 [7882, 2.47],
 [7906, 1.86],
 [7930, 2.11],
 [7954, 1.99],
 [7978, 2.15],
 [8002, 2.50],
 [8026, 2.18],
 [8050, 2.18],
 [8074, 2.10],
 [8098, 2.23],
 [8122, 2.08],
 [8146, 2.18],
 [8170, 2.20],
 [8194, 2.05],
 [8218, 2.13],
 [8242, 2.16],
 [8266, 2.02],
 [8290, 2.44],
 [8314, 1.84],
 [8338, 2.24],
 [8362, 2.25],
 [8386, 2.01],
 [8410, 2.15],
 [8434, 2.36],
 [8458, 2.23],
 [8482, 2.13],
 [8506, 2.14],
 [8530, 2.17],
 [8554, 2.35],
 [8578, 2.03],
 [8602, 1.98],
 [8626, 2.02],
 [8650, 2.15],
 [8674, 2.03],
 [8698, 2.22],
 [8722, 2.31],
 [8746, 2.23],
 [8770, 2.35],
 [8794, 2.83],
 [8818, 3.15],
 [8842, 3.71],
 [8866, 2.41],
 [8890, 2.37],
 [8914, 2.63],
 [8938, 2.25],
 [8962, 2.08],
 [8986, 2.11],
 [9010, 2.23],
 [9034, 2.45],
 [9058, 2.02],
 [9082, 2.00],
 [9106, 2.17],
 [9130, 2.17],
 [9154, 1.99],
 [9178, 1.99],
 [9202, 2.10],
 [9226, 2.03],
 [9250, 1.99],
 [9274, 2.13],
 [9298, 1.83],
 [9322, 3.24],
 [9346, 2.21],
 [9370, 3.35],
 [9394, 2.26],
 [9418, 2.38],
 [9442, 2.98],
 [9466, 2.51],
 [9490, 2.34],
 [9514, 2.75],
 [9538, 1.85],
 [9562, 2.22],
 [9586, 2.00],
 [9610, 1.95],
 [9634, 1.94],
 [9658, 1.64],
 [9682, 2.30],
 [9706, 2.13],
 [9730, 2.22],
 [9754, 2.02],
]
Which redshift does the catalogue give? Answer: 0.342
